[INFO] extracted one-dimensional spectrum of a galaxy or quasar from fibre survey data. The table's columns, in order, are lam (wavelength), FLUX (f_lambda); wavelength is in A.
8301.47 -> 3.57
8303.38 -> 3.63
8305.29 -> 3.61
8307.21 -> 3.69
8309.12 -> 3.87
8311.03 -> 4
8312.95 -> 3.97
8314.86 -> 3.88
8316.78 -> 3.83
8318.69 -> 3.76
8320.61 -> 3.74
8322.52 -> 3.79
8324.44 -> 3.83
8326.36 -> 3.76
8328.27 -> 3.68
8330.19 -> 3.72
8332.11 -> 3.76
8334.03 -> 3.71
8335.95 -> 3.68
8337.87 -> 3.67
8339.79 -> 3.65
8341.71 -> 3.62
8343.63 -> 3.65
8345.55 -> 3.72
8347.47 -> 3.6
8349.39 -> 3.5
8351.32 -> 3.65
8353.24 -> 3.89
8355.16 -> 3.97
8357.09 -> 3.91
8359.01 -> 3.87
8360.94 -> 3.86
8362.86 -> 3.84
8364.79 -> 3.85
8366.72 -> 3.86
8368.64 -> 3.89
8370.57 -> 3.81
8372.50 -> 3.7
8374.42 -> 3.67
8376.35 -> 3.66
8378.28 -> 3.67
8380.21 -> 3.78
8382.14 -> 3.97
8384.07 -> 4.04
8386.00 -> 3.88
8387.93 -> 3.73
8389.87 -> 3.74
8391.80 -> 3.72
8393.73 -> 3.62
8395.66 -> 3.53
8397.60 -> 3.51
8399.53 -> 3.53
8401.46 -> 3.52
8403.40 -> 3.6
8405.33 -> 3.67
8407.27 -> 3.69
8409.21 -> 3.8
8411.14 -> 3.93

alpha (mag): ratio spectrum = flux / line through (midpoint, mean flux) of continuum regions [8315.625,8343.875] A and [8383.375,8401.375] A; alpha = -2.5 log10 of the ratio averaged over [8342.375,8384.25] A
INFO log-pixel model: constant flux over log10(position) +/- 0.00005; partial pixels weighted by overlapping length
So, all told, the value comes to -0.02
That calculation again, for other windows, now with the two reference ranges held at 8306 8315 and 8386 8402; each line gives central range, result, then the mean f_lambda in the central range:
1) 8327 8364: 0.01 mag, 3.74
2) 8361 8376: -0.03 mag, 3.8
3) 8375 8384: -0.03 mag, 3.79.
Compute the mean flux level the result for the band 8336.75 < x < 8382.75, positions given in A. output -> 3.76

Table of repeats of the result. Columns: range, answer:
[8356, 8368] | 3.87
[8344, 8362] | 3.77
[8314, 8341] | 3.75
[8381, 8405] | 3.7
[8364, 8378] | 3.77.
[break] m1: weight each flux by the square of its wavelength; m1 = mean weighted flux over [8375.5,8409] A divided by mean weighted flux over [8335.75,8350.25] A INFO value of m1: 1.03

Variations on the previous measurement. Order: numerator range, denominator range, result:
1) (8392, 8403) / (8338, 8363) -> 0.96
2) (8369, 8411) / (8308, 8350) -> 1.01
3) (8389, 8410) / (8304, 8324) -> 0.97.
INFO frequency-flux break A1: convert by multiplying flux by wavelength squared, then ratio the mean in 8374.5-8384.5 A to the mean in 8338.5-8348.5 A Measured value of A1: 1.0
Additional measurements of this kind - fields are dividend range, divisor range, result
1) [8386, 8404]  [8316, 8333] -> 0.98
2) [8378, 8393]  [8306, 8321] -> 1.01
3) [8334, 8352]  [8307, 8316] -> 0.94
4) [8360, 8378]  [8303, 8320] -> 1.01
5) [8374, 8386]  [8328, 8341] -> 1.04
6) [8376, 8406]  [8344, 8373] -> 0.98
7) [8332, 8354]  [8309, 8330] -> 0.97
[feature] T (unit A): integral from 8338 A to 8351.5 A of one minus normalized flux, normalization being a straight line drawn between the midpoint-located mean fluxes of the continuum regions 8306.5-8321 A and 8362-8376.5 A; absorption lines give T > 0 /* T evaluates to 0.7 A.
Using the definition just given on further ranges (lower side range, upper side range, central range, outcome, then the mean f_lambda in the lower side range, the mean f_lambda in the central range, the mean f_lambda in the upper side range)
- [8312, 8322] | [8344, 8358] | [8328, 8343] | 0.4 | 3.84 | 3.68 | 3.74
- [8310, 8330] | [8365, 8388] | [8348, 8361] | 0.1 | 3.82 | 3.8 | 3.81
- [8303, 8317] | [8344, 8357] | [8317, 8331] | 0.1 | 3.81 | 3.76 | 3.73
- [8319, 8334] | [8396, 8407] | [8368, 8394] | -1.1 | 3.75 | 3.78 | 3.57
